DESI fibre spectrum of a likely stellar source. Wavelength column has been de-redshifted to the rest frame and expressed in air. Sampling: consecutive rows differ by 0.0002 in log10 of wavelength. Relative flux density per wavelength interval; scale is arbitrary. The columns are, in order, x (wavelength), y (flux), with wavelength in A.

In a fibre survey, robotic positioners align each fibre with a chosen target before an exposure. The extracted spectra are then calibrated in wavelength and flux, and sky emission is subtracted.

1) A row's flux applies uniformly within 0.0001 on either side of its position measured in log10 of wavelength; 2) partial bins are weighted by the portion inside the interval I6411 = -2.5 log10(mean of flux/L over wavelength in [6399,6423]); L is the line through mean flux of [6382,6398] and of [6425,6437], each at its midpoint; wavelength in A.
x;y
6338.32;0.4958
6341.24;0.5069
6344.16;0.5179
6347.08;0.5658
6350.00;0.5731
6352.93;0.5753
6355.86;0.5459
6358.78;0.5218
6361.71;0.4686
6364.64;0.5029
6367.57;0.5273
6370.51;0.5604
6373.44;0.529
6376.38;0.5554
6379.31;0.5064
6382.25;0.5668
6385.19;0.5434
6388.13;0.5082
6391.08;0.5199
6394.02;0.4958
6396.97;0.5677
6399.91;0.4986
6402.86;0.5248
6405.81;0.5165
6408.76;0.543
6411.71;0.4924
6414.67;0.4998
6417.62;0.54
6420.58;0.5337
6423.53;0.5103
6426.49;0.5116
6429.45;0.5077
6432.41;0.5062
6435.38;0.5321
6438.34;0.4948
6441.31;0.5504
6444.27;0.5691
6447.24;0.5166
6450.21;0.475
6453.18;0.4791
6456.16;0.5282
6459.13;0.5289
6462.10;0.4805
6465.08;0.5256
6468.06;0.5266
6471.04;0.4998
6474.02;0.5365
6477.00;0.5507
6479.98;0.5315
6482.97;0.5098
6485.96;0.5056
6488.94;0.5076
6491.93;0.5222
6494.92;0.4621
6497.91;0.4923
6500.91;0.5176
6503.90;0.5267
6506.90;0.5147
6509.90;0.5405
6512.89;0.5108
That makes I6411 0.01 mag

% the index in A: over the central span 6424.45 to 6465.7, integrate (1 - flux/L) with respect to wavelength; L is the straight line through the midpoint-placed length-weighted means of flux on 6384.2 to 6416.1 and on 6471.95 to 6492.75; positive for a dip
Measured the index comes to 0.5 A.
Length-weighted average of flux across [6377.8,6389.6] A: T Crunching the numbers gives 0.532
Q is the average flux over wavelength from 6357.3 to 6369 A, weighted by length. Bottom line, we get 0.506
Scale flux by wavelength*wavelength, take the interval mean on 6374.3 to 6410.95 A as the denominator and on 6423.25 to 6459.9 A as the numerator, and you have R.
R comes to 0.99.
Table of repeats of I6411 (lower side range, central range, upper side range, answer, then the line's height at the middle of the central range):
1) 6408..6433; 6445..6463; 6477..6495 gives 0.02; 0.515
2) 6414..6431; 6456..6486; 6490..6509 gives -0.02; 0.511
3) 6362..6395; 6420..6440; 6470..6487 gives 0.02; 0.525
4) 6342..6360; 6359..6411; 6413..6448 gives 0.03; 0.538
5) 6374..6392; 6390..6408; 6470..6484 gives 0.02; 0.532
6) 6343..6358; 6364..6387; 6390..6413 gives 0.00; 0.538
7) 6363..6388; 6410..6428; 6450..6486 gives 0.02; 0.525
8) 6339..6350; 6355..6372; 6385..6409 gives 0.02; 0.53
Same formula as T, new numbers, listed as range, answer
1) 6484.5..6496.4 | 0.5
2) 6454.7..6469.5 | 0.518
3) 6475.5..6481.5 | 0.541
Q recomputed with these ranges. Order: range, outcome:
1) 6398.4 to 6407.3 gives 0.514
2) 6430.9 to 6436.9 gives 0.519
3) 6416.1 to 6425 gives 0.528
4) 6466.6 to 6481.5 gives 0.529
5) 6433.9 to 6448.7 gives 0.533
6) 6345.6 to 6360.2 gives 0.557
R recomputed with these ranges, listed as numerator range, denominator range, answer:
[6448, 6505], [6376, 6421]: 1.00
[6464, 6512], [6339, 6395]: 1.01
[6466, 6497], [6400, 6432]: 1.02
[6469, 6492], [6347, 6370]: 1.01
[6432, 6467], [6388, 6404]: 1.01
